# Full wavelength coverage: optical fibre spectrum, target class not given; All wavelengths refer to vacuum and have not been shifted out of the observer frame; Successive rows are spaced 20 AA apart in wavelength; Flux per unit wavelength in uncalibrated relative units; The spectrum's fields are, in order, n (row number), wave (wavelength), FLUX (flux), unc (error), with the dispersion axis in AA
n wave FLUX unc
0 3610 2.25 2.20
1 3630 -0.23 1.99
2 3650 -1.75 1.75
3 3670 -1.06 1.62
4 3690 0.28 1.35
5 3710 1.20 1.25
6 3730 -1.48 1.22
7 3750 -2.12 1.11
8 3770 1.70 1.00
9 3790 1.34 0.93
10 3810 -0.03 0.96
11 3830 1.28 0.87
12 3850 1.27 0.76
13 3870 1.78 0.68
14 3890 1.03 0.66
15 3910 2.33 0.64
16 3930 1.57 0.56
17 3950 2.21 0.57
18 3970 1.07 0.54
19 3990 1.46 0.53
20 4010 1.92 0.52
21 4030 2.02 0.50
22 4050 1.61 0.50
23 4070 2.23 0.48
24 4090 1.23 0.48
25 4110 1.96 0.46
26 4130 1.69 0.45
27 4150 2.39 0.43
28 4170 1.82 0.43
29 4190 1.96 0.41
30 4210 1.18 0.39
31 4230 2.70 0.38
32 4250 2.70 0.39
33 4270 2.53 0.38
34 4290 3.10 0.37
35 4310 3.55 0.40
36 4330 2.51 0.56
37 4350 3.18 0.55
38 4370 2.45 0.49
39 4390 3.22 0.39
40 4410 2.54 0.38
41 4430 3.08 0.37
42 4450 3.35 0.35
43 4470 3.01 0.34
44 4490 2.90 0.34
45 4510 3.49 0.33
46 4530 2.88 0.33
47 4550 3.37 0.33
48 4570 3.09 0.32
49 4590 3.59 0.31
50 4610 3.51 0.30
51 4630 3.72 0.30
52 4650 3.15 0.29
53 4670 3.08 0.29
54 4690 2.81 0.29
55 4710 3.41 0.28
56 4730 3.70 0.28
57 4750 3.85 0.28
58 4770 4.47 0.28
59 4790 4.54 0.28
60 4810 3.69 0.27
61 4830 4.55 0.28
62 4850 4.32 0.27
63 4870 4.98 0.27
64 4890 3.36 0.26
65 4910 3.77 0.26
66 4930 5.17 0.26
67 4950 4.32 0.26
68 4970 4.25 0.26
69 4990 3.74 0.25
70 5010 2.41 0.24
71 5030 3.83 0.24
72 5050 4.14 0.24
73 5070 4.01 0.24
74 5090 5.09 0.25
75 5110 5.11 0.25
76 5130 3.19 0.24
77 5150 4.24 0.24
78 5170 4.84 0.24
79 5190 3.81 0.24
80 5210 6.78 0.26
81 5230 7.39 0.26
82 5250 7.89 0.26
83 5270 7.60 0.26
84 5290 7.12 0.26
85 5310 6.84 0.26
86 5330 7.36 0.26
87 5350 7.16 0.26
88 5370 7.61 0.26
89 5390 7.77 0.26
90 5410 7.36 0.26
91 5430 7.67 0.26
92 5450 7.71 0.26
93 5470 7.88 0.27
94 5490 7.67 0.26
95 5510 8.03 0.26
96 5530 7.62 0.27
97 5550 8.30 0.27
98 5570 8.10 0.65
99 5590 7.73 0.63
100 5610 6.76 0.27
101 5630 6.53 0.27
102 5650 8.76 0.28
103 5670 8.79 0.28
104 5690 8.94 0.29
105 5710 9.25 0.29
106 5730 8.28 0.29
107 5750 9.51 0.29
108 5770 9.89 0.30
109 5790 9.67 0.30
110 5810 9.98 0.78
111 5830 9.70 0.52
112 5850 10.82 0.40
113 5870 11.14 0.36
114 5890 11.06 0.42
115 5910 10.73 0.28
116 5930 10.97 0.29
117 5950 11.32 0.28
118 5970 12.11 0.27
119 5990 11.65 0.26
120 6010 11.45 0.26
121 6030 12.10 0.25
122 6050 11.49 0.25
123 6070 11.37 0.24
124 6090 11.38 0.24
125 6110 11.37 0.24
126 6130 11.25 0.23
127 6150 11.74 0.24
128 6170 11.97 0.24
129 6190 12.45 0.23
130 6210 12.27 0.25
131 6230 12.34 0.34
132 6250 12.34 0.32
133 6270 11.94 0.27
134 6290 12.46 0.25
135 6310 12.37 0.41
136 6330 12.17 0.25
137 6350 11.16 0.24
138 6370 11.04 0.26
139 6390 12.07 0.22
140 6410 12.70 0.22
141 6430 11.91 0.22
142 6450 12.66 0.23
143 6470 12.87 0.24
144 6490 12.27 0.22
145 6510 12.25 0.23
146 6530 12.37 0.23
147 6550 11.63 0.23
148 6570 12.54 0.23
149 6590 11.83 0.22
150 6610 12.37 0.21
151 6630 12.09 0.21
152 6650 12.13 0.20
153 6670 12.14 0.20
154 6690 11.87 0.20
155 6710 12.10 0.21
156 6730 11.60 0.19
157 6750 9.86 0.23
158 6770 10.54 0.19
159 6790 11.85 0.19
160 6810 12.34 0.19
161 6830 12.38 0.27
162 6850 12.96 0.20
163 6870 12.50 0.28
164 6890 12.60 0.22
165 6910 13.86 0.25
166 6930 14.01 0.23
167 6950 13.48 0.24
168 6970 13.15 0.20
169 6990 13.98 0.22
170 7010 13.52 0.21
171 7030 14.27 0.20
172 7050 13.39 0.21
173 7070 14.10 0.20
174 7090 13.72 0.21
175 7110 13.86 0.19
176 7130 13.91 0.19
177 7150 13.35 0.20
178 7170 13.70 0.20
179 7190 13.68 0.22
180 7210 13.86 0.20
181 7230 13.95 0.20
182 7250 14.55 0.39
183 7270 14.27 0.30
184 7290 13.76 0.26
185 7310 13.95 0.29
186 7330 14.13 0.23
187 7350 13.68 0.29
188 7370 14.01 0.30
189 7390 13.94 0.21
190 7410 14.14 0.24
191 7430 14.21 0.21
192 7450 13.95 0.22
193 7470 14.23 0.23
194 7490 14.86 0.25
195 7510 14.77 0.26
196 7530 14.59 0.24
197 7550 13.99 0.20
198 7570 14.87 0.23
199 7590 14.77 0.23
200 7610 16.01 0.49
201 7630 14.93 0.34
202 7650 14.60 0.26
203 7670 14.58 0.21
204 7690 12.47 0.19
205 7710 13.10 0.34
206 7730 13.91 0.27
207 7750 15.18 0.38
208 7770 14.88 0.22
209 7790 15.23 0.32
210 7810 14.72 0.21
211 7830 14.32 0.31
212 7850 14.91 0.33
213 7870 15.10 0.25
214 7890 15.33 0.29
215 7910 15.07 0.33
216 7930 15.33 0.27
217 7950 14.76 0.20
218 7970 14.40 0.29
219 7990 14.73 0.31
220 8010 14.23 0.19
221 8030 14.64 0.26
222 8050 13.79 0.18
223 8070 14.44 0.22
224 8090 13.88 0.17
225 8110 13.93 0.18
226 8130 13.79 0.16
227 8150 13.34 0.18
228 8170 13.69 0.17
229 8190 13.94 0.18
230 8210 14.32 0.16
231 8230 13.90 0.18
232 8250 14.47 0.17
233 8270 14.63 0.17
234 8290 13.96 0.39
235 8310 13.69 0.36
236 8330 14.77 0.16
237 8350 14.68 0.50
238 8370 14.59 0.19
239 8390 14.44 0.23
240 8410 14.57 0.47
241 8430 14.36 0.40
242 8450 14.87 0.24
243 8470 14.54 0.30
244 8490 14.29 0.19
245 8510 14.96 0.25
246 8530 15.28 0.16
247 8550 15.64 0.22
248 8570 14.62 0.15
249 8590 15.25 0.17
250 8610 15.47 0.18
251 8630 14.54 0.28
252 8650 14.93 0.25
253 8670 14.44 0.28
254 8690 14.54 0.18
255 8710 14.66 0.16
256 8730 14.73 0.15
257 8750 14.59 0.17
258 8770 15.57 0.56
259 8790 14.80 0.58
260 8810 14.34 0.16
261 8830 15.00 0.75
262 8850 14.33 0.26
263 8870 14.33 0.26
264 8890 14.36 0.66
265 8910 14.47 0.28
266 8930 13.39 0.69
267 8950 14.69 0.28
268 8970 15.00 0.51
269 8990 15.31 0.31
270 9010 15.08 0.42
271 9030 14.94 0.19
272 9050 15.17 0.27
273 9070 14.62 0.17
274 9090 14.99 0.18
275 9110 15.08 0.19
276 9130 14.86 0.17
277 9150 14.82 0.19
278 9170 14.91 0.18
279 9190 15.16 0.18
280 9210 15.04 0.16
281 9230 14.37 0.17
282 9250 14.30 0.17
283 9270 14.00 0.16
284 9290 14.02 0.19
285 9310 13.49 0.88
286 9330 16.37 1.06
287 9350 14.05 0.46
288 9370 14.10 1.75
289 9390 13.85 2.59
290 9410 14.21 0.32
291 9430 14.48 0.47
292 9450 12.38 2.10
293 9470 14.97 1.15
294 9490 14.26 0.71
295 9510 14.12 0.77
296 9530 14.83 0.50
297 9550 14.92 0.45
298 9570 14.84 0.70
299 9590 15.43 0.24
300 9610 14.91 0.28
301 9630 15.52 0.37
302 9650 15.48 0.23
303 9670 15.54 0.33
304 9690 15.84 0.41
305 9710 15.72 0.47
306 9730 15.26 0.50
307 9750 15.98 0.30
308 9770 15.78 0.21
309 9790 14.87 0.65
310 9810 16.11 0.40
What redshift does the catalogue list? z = 0.306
